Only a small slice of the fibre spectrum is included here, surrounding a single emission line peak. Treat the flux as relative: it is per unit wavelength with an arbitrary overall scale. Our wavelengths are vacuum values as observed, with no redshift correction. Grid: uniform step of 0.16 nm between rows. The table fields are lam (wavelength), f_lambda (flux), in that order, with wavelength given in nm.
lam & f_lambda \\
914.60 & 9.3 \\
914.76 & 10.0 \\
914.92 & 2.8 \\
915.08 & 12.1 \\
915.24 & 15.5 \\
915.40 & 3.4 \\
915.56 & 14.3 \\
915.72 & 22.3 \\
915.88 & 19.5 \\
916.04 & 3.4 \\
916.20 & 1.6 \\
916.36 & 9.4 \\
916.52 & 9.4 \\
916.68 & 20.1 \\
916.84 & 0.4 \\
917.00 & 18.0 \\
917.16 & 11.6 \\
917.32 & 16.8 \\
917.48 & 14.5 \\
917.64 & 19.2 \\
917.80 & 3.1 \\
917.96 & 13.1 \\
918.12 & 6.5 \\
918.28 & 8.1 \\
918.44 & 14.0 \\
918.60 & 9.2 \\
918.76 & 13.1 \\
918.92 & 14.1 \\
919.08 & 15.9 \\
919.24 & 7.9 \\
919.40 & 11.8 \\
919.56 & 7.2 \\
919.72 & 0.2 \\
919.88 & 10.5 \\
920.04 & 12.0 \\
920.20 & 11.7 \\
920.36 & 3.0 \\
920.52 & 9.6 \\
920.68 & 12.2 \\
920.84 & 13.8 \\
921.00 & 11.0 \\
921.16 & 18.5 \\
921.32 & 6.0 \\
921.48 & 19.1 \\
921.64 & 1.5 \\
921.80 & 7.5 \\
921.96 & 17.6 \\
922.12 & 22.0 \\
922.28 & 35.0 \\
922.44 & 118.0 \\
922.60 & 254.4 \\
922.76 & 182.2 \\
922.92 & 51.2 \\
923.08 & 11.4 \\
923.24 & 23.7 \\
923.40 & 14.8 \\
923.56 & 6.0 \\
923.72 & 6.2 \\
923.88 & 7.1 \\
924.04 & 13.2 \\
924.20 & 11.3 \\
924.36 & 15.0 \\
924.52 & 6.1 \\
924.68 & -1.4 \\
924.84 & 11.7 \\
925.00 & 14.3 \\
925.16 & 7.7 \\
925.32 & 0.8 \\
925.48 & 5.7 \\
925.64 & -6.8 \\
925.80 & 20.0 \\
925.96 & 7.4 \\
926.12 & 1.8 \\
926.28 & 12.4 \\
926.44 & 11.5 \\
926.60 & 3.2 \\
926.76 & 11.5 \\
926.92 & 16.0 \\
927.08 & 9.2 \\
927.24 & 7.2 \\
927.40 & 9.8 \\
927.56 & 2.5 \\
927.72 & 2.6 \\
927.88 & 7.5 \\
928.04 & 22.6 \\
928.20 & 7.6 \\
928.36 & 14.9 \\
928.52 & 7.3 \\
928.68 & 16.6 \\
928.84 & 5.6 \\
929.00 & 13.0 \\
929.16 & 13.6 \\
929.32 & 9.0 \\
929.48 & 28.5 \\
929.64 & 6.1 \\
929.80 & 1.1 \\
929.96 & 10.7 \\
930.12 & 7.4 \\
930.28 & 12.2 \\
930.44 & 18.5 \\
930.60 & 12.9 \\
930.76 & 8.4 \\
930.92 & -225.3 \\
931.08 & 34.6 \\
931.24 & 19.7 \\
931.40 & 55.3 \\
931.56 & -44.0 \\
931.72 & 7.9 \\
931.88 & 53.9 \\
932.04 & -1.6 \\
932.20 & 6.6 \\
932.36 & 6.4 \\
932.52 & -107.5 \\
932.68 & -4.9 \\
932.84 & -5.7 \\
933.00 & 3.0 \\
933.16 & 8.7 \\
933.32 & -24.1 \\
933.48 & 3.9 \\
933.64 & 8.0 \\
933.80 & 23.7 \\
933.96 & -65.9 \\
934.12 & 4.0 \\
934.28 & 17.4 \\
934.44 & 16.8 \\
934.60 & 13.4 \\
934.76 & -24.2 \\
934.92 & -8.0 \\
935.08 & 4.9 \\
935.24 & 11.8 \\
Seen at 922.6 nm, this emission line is [O III] 5007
